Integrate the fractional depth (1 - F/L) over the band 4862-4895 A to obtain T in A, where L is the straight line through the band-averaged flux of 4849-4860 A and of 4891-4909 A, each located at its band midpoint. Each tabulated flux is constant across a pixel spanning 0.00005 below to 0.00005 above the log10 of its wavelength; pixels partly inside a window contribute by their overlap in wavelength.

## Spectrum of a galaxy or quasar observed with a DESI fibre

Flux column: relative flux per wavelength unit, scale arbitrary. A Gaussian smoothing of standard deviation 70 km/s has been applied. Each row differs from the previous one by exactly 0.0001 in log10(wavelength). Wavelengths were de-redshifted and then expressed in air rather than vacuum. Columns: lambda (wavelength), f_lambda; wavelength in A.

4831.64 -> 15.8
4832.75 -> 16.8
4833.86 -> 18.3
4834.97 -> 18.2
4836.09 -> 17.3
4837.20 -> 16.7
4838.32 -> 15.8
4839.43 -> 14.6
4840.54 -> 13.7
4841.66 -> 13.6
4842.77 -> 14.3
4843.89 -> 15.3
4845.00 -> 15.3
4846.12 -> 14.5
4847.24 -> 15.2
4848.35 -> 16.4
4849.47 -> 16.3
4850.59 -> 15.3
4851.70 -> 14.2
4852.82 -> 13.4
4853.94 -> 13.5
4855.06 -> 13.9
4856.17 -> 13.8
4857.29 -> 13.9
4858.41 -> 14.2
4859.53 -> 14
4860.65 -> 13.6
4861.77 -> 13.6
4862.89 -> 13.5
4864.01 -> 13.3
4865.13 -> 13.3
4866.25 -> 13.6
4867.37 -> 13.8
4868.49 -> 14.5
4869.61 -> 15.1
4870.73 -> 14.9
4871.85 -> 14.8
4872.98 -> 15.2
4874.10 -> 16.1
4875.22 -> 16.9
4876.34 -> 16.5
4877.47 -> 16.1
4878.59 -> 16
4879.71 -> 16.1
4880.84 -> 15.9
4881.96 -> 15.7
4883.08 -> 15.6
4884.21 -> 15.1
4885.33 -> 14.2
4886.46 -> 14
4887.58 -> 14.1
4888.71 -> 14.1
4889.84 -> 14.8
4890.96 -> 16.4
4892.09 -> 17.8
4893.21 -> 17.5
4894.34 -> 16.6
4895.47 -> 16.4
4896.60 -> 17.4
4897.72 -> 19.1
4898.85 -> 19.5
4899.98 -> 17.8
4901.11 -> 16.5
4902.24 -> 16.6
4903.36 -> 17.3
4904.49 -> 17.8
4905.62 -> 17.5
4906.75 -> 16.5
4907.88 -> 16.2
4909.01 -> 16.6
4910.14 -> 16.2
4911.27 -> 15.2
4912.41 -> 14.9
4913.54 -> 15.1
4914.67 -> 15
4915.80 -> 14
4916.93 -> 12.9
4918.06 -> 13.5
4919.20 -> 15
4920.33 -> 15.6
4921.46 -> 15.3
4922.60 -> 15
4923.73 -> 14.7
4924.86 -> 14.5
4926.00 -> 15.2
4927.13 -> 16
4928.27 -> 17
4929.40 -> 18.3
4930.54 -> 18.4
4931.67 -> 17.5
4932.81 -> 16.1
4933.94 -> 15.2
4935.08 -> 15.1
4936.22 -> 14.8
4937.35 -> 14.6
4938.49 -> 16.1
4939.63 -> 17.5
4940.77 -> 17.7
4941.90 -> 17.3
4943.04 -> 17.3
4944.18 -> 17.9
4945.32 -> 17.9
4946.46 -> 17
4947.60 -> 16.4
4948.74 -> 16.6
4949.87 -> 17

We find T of 1.36 A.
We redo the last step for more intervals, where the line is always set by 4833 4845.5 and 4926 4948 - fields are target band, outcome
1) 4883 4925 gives 1.3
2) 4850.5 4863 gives 1.6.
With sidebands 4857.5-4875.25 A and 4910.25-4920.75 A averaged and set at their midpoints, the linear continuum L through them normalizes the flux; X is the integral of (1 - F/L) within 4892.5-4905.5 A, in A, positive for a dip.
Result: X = -2.7 A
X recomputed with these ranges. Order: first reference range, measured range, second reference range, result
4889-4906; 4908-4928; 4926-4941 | 2.0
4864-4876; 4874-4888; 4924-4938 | -0.5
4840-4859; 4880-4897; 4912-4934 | -0.8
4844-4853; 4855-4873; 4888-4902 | 2.0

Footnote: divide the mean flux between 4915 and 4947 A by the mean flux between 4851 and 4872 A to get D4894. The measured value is 1.15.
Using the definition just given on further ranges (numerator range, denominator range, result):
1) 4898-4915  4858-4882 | 1.12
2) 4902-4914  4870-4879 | 1.04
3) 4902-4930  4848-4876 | 1.08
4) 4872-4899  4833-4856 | 1.05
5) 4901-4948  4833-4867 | 1.09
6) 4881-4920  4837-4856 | 1.08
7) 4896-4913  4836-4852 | 1.12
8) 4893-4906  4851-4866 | 1.28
